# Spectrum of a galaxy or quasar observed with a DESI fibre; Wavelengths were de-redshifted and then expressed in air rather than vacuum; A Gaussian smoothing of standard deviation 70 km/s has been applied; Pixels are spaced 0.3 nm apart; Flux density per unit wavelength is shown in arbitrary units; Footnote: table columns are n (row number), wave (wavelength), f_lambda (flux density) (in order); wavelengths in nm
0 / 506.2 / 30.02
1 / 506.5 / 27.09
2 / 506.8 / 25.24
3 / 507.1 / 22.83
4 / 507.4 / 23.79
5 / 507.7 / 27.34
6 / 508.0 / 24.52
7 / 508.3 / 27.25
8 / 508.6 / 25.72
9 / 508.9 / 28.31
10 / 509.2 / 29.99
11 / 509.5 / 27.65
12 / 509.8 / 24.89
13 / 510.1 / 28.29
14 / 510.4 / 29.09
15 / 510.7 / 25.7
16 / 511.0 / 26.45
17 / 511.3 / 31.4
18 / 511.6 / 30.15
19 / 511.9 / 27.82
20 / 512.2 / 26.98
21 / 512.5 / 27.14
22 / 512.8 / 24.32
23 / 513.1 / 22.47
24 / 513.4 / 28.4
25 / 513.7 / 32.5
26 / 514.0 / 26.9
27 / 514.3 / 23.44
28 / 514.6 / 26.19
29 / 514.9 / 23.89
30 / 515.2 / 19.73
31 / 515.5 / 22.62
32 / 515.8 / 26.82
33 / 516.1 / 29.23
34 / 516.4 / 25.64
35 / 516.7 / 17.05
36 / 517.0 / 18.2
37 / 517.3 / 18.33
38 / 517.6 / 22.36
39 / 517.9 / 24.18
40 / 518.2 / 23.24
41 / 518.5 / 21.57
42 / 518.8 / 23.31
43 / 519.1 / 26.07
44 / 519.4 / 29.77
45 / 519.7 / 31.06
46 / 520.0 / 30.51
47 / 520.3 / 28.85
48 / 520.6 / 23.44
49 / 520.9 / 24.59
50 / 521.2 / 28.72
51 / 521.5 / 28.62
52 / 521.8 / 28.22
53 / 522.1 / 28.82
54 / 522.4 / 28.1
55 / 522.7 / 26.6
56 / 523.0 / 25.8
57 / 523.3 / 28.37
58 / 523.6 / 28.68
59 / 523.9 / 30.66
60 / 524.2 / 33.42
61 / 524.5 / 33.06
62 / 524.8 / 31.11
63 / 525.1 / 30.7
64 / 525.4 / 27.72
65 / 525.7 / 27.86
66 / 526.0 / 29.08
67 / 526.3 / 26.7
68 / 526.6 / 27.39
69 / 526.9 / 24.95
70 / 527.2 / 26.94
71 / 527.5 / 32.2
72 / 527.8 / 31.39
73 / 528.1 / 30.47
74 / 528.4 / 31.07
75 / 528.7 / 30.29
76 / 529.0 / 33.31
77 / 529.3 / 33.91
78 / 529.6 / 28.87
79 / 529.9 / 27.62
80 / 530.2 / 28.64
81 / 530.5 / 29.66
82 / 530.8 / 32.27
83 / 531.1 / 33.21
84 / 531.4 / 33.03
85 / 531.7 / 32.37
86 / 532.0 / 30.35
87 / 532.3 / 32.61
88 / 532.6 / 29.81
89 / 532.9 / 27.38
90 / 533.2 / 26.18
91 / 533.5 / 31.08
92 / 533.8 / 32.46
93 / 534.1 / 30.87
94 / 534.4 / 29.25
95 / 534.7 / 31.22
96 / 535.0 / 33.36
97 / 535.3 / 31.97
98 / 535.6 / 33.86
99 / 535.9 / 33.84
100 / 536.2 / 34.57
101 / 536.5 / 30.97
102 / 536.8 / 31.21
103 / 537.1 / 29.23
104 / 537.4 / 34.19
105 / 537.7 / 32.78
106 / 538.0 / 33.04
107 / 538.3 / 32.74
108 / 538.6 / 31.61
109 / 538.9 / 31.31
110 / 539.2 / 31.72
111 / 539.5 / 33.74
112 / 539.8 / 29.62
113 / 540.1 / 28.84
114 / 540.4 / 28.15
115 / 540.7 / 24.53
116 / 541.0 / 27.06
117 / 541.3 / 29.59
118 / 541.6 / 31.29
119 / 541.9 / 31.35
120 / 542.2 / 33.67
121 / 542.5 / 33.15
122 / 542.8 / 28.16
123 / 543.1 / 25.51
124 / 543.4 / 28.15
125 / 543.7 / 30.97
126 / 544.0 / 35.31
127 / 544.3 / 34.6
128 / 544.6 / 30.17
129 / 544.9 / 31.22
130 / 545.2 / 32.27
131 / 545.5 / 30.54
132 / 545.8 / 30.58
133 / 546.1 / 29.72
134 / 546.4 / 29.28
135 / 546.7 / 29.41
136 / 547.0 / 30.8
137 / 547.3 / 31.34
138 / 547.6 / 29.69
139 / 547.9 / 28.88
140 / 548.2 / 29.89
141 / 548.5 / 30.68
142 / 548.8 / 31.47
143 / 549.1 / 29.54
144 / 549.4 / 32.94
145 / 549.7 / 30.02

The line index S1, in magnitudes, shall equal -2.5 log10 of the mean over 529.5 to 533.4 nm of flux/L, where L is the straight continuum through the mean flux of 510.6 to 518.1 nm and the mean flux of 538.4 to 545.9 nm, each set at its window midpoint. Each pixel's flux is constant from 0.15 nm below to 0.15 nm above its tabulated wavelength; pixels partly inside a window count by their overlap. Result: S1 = -0.064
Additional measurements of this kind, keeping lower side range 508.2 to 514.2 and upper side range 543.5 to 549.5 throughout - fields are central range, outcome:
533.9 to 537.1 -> -0.074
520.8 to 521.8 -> 0.036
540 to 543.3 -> 0.046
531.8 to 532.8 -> -0.045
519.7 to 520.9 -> 0.029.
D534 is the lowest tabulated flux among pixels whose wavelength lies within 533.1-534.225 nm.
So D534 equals 26.18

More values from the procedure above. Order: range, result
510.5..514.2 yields 22.47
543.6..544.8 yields 30.17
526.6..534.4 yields 24.95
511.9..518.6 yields 17.05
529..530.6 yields 27.62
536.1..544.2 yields 24.53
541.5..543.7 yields 25.51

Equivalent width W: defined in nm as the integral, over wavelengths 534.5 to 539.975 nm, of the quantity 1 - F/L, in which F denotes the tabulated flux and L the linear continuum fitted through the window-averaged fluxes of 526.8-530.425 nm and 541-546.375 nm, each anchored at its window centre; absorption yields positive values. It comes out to -0.32 nm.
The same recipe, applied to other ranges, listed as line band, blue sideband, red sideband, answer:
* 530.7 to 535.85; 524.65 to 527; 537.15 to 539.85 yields -0.113 nm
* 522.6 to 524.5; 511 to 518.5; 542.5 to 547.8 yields -0.198 nm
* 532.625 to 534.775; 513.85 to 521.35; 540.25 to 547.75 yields -0.127 nm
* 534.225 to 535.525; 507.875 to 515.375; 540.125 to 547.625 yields -0.102 nm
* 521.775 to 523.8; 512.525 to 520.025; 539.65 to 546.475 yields -0.144 nm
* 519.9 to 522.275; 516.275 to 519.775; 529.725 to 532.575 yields -0.250 nm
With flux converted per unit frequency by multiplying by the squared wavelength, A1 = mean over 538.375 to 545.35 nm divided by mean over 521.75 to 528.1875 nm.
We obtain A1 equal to 1.12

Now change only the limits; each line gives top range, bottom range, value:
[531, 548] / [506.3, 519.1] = 1.35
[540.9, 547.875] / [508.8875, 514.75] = 1.26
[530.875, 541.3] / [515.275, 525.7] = 1.24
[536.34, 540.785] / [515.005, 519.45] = 1.46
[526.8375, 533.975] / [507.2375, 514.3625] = 1.21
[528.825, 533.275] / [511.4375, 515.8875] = 1.26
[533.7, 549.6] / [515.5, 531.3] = 1.19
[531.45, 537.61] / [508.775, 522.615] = 1.29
